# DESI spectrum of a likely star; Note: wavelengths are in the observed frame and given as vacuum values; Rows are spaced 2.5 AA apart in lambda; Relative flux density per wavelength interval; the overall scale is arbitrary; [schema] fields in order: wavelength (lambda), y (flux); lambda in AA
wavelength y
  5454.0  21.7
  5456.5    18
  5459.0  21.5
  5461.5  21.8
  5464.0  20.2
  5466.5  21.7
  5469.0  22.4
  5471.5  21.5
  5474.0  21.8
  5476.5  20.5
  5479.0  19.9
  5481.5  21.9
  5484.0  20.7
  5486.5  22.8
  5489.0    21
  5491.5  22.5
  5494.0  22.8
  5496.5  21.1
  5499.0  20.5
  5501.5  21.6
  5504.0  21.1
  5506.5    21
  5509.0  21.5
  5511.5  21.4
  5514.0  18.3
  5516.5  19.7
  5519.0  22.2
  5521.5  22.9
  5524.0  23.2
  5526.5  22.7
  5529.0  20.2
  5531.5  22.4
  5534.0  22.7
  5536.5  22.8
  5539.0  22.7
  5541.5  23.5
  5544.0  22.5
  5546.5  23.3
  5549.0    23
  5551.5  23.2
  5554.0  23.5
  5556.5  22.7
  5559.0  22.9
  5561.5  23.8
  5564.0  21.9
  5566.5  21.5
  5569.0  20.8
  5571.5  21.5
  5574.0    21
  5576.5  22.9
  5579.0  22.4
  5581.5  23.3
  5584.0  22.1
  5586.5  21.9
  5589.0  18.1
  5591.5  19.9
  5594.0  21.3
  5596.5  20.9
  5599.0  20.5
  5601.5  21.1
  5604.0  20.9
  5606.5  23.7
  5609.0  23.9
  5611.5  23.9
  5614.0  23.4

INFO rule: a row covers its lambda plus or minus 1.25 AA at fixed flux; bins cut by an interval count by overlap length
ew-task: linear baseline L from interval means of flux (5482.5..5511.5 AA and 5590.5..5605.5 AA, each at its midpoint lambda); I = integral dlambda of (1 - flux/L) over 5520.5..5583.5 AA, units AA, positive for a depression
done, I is -4.1 AA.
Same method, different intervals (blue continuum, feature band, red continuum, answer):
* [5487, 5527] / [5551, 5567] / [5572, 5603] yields -1.1 AA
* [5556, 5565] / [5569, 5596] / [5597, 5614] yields 1.5 AA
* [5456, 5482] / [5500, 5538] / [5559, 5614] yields -0.3 AA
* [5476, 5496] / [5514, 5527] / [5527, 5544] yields 0.2 AA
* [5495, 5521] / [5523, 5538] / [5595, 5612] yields -0.8 AA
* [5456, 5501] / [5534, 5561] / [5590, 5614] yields -1.8 AA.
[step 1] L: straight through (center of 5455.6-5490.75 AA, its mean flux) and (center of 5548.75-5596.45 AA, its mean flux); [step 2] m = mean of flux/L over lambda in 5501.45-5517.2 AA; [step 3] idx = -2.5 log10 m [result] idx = 0.04 mag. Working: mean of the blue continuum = 21.2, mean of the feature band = 20.6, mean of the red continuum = 21.9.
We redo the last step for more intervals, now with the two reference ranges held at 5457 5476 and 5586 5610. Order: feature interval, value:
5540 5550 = -0.09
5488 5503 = -0.01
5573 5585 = -0.06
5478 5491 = 0.00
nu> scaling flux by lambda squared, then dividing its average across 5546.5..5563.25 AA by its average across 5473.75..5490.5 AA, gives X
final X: 1.1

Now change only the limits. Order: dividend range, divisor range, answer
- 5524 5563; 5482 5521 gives 1.09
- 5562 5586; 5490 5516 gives 1.07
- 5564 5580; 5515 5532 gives 1.01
